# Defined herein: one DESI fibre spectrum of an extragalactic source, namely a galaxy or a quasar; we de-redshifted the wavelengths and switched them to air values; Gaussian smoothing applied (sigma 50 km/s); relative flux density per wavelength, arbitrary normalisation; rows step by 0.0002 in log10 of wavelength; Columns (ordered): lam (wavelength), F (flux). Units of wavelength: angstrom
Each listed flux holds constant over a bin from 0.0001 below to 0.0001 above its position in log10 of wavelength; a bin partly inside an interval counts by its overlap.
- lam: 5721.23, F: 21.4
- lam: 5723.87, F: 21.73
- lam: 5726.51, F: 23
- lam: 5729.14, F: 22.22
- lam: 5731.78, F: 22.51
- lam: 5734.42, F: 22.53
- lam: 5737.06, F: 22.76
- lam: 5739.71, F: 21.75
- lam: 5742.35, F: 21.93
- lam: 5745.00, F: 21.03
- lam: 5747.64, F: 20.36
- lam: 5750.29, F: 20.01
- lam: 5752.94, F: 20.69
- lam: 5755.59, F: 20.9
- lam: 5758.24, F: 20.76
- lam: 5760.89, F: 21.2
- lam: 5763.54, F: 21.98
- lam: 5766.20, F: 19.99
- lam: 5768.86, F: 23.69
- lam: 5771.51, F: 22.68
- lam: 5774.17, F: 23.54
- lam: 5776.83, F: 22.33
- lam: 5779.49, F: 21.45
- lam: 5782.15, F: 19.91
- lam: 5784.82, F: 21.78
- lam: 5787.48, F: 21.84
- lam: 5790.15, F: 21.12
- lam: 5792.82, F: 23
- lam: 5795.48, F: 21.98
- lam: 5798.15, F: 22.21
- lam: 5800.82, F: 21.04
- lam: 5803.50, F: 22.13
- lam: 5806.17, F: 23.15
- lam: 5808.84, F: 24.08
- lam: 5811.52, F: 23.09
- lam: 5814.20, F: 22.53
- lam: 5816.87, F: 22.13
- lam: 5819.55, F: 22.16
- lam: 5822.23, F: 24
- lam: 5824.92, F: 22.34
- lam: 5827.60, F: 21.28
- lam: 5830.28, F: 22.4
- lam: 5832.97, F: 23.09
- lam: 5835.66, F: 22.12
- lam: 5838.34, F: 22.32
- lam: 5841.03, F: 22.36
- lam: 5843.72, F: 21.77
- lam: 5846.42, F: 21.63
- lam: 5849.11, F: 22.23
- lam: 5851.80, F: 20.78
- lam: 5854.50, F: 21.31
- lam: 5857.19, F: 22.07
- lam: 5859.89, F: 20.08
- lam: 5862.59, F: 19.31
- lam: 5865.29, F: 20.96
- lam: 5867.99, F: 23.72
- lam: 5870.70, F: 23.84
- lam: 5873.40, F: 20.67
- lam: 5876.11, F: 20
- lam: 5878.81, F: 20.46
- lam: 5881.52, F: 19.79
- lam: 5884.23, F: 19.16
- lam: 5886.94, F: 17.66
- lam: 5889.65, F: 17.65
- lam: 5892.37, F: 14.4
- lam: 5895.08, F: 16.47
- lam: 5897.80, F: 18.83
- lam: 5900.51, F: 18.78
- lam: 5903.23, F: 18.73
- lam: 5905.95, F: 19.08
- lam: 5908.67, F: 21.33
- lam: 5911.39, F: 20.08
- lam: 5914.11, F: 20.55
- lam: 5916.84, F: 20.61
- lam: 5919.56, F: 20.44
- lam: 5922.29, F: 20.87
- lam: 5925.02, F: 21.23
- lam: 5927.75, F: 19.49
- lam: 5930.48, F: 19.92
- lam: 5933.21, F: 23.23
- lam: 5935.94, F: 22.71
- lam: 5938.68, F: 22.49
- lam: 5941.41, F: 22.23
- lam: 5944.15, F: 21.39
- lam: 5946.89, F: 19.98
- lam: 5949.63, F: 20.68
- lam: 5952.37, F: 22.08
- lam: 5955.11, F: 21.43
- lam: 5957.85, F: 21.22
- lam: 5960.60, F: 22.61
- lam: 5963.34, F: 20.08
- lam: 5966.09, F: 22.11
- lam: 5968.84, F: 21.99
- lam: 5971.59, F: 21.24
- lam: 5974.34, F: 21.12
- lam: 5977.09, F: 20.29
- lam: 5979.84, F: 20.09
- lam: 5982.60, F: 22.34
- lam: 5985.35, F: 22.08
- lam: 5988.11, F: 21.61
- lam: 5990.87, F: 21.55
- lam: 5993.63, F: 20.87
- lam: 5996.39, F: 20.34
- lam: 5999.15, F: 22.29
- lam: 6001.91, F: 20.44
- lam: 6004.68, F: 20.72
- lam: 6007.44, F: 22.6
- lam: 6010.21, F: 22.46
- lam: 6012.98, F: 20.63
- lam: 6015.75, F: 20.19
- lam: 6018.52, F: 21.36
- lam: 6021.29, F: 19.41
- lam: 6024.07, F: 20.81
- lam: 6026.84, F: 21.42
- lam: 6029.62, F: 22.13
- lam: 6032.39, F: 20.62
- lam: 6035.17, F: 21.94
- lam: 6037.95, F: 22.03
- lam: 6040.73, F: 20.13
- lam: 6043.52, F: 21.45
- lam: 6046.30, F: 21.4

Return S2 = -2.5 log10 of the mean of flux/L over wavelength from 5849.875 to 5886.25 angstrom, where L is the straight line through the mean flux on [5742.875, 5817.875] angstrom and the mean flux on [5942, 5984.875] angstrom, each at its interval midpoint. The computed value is 0.03 mag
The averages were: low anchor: 21.8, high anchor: 21.3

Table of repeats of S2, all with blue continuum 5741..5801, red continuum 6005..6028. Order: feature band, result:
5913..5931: 0.04 mag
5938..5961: -0.01 mag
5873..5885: 0.07 mag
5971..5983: 0.01 mag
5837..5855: -0.02 mag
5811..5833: -0.05 mag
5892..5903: 0.21 mag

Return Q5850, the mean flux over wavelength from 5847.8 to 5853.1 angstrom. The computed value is 21.5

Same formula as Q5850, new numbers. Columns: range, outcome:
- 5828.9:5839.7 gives 22.5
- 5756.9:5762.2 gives 21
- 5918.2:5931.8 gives 20.4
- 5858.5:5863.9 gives 19.7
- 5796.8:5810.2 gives 22.5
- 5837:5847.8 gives 22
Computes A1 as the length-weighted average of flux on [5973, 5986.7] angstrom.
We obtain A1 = 21.2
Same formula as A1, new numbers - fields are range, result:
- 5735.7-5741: 22.2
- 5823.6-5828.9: 21.8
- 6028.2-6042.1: 21.4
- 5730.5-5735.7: 22.5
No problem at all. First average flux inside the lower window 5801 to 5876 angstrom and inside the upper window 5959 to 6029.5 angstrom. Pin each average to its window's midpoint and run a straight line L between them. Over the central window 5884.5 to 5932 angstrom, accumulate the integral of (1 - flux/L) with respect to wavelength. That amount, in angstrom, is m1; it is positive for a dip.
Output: 5.5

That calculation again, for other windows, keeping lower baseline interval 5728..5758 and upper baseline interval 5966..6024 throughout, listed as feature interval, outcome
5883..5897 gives 2.8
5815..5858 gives -1.5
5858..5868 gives 0.3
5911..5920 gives 0.4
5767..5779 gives -0.8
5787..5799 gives -0.3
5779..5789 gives 0.1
